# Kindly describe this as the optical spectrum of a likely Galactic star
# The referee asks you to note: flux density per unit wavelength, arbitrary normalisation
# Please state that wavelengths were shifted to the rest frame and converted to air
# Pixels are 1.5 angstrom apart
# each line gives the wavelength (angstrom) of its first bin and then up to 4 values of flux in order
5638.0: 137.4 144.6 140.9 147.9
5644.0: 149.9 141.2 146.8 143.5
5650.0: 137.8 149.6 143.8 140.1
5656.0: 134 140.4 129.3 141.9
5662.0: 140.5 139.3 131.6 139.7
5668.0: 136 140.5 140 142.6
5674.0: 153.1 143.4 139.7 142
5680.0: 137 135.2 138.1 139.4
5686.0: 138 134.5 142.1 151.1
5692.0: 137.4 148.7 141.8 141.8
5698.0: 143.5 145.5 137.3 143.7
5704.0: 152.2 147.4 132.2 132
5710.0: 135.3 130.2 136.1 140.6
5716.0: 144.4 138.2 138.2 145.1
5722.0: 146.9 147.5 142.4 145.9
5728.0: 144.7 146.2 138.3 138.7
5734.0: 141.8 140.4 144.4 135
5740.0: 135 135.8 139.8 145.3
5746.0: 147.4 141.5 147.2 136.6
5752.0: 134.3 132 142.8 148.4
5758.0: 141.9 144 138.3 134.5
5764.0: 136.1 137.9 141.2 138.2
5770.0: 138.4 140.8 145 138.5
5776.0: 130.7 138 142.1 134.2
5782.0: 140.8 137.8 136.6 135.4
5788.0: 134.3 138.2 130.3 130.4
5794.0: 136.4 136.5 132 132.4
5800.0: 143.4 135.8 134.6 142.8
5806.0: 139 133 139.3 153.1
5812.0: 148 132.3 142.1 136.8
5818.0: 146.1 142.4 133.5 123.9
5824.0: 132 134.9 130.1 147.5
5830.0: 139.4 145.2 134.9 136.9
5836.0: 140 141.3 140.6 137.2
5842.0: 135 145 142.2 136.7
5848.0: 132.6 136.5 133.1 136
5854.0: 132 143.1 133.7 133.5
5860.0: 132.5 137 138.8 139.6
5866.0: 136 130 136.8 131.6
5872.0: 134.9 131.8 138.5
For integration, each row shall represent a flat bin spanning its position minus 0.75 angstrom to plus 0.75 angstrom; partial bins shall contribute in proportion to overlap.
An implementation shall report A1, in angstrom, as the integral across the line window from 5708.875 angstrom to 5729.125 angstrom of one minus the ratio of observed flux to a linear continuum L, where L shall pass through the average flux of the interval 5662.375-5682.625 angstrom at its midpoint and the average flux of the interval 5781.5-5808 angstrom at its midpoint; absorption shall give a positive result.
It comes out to -0.4 angstrom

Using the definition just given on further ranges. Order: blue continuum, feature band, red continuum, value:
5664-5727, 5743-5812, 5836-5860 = 0.08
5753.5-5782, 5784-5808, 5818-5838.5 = 0.47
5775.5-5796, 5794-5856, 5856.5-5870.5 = -1.13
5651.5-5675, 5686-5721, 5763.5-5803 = -0.47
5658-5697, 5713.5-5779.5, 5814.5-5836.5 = -0.80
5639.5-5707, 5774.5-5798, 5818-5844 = 0.55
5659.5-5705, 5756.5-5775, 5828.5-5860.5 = -0.07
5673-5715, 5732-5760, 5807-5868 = -0.20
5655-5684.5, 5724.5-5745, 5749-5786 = -0.29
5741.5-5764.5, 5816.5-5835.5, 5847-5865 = -0.02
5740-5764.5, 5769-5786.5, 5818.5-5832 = 0.08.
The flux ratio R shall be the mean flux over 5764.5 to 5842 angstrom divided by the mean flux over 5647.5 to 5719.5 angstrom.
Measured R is 0.98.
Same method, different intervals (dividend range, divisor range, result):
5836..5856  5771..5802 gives 1.01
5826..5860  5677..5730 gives 0.98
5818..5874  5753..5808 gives 0.99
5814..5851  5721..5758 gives 0.97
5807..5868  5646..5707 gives 0.98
